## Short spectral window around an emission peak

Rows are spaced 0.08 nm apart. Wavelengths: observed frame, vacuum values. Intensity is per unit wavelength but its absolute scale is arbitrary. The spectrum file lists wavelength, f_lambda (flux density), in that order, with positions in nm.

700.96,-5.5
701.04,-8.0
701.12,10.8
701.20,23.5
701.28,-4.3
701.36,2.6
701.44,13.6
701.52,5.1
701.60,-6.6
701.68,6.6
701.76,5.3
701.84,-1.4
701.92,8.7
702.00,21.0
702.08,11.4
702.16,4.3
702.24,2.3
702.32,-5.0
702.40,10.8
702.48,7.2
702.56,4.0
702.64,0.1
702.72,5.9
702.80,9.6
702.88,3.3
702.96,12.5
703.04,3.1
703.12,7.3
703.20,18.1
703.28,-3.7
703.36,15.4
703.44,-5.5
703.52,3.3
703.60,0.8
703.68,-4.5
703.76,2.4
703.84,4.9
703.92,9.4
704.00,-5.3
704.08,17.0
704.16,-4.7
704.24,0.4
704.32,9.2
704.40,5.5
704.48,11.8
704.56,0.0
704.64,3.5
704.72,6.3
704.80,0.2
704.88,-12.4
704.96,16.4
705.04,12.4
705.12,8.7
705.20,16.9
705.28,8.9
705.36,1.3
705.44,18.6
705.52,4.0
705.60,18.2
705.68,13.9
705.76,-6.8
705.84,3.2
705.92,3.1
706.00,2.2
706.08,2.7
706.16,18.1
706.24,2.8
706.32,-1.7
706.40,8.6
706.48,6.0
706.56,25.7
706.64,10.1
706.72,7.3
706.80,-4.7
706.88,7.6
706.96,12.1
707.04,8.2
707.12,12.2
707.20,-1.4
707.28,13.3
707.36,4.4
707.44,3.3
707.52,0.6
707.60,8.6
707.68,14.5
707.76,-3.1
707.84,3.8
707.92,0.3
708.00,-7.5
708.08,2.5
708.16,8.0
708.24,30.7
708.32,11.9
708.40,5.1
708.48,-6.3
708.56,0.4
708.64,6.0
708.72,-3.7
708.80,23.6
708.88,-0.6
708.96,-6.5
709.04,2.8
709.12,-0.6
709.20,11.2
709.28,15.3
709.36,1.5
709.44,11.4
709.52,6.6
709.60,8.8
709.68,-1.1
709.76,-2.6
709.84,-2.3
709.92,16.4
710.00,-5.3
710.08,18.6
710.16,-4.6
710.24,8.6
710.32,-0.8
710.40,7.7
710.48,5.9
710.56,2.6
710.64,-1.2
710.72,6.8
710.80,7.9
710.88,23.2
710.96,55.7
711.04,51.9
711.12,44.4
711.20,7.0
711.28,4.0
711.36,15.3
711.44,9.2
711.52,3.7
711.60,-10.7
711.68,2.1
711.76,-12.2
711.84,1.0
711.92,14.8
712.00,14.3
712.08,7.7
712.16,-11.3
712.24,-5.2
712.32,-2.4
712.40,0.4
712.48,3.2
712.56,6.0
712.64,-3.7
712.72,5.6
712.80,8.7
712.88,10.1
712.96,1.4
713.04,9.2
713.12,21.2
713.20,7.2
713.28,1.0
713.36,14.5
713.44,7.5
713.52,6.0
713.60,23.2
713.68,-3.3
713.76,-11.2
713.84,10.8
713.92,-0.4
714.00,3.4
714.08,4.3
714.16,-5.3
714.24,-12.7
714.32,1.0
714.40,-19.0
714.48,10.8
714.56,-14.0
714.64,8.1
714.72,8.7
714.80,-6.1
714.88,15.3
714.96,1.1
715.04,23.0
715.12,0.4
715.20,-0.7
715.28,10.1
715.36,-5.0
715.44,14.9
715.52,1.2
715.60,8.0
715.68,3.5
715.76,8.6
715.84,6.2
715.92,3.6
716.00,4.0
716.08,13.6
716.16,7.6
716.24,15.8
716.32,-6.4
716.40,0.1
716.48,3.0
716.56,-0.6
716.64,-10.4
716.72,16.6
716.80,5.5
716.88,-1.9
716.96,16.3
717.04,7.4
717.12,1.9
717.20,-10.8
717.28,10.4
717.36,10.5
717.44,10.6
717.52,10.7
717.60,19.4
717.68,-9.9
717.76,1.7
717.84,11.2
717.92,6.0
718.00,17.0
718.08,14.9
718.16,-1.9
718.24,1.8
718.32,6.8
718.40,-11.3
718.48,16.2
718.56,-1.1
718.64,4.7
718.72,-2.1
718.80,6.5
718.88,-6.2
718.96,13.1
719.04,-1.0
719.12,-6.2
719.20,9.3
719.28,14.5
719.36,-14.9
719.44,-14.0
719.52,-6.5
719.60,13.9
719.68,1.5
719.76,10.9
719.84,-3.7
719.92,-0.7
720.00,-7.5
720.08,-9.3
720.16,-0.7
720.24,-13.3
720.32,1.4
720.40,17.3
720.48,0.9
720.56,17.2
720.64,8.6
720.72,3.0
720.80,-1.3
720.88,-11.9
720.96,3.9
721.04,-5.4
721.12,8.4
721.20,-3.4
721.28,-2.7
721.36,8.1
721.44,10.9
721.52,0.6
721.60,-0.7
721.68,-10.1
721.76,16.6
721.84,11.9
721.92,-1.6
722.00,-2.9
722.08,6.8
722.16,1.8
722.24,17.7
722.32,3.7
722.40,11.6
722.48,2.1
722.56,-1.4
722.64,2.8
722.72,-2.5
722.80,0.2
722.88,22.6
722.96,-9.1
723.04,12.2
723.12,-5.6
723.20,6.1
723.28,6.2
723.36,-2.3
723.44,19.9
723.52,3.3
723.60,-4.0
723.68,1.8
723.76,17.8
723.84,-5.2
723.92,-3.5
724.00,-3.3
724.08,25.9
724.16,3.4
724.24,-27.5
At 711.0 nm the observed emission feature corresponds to H-alpha 6563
